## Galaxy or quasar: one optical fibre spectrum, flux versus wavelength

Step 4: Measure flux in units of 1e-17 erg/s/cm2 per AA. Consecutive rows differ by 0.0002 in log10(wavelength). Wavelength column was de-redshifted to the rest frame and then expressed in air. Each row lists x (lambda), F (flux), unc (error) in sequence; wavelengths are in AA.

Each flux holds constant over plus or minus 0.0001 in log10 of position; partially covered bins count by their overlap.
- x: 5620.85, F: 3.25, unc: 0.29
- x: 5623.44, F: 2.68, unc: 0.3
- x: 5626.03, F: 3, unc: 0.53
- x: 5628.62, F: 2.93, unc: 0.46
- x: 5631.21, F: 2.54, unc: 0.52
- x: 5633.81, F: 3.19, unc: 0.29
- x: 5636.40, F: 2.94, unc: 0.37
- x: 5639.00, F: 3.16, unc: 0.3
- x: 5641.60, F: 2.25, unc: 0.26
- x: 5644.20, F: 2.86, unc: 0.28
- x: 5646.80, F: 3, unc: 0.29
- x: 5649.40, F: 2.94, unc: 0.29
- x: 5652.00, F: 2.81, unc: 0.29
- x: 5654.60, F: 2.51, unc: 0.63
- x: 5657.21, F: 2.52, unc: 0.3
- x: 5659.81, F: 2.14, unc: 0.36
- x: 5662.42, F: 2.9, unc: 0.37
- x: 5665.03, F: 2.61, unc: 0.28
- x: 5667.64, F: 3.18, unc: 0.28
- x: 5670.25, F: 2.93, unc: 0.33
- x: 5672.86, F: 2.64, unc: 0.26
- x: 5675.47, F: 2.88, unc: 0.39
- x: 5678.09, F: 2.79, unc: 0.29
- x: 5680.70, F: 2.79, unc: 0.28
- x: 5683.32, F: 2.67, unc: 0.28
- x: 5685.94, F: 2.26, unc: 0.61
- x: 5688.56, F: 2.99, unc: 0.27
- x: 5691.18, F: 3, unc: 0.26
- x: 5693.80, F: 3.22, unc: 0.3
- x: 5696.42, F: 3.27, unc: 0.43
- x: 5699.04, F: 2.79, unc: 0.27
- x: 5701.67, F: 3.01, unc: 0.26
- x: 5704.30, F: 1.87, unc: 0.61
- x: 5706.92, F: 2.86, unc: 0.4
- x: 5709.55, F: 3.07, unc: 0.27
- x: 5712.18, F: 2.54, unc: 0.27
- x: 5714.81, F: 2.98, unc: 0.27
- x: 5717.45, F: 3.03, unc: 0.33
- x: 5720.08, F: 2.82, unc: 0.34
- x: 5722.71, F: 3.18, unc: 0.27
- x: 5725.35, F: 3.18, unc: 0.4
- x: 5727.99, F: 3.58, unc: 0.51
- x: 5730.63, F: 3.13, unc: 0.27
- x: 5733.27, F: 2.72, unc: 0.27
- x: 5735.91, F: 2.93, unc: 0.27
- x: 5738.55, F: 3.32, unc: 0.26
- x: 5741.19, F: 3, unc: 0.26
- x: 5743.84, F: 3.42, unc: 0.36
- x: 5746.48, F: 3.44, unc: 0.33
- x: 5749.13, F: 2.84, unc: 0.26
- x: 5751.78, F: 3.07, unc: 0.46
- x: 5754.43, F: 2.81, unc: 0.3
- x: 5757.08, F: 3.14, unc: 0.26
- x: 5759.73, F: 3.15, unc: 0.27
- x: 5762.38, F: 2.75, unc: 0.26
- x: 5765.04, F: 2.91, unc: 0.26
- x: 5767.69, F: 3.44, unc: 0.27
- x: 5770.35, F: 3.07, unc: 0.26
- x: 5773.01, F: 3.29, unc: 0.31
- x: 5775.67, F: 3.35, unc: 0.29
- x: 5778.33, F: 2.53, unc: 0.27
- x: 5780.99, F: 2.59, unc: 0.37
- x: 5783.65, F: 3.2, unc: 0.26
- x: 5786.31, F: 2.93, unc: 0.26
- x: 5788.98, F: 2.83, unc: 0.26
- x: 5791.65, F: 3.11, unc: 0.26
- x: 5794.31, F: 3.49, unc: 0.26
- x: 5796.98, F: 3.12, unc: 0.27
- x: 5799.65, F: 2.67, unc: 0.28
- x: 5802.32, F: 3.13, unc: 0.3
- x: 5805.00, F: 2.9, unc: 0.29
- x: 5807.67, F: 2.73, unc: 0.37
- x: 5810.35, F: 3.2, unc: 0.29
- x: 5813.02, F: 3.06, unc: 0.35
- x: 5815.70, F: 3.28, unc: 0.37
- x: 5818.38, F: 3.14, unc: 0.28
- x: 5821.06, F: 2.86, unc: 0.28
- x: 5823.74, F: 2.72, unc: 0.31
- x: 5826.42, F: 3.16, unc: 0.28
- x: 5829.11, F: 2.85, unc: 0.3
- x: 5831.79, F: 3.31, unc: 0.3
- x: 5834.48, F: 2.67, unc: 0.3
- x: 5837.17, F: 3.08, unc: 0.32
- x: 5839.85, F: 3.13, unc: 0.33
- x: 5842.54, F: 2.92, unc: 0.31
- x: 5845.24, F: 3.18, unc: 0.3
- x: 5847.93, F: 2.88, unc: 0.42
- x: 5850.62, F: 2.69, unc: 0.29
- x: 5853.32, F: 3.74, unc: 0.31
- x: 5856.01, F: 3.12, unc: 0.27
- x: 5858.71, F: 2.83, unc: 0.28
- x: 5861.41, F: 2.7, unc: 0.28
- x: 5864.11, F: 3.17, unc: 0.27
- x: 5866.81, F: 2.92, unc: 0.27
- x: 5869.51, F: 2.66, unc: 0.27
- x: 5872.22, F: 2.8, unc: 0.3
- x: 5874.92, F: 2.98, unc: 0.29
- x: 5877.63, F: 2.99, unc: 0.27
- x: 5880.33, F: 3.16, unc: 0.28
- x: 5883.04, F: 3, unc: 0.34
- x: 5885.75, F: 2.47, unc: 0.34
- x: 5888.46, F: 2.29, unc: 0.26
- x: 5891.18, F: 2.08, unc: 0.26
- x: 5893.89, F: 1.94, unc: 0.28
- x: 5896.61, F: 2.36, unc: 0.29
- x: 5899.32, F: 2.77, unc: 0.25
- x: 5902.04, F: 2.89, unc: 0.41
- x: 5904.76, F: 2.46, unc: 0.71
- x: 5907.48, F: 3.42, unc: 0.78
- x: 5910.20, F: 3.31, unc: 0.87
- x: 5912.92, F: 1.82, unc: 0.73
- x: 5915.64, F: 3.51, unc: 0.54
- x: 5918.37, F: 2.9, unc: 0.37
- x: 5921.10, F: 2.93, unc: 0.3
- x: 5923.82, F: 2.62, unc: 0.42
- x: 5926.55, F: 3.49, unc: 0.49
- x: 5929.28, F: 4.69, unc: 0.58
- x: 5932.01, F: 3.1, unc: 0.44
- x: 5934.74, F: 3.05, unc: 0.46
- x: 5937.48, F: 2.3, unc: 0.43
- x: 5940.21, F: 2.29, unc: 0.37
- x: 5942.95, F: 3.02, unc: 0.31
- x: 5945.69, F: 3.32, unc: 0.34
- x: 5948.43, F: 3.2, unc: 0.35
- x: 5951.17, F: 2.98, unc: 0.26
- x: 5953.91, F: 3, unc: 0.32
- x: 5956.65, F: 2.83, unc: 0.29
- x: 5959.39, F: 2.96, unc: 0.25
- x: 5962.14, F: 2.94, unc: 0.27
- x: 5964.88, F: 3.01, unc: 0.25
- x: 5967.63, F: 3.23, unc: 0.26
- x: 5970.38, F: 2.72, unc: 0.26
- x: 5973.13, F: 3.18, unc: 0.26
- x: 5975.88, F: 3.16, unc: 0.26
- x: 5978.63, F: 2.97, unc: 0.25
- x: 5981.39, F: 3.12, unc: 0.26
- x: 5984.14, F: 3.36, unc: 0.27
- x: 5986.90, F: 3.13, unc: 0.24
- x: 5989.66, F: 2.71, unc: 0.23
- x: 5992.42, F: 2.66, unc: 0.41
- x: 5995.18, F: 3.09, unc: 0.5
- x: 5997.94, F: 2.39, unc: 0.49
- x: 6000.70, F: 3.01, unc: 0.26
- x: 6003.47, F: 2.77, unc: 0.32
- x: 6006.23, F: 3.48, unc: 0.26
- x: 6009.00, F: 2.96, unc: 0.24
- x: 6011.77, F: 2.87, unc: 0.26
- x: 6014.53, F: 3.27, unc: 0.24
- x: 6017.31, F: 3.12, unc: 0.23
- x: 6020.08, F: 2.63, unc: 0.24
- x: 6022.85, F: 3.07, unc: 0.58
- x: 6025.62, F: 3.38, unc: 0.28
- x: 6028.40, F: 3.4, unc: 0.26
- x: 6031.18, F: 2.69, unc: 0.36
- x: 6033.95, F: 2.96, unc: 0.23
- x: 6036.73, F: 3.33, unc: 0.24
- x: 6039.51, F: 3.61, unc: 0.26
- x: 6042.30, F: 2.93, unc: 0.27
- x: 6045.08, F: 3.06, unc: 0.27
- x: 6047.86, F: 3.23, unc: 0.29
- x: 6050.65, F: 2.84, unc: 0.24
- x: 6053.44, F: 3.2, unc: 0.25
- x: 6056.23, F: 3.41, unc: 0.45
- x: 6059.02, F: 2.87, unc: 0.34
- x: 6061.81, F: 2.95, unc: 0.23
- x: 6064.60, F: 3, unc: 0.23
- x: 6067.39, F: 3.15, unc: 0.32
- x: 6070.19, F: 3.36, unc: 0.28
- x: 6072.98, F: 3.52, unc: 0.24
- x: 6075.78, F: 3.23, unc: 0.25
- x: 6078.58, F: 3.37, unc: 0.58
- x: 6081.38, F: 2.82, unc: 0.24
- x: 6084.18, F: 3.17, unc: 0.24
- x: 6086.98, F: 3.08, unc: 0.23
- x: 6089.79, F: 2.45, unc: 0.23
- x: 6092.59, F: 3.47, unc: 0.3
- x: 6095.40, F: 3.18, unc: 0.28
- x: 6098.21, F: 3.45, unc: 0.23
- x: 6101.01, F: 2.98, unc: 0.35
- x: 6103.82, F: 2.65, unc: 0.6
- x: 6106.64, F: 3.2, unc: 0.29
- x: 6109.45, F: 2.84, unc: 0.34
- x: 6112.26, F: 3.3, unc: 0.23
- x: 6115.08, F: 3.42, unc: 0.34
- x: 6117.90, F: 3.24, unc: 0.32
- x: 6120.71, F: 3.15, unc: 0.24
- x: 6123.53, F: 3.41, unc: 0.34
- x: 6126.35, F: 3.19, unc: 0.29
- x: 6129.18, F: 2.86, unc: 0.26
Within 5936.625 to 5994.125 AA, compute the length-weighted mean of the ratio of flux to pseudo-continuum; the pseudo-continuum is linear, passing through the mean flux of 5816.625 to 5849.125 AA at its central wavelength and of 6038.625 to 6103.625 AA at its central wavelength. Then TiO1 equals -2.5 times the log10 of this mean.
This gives 0.04 mag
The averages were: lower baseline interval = 3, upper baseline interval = 3.13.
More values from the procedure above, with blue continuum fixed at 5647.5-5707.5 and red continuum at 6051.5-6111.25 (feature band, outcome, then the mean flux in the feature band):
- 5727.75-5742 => -0.10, 3.08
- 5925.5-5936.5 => -0.19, 3.54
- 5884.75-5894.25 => 0.31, 2.21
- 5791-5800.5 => -0.09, 3.12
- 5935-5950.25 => 0.05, 2.85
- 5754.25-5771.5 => -0.08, 3.05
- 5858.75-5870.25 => 0.02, 2.87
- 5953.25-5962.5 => 0.03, 2.93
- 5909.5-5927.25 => 0.02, 2.91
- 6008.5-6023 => 0.03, 2.98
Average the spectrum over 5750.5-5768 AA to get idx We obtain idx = 3.02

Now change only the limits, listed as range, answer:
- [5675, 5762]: 2.96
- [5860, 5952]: 2.87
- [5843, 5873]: 2.97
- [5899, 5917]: 2.89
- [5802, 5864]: 3.01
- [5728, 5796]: 3.07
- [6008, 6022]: 2.97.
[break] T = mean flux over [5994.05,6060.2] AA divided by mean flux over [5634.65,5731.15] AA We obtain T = 1.1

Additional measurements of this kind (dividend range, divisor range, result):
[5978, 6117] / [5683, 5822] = 1.03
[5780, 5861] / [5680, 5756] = 1.02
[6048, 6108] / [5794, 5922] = 1.07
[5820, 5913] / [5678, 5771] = 0.96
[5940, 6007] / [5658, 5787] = 1.02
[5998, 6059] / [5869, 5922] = 1.13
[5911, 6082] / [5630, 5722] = 1.09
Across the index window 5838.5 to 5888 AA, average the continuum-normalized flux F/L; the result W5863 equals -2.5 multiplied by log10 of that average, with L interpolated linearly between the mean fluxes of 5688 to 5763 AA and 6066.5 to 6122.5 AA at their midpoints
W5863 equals 0.04 mag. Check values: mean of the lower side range 3.01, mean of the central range 2.95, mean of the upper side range 3.15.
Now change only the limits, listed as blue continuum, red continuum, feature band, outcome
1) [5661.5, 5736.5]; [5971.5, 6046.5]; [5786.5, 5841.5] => -0.026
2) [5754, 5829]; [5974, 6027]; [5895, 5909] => 0.091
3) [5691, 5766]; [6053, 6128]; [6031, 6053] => 0.007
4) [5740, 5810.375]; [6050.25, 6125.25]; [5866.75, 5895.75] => 0.163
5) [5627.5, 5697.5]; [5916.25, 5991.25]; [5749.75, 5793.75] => -0.043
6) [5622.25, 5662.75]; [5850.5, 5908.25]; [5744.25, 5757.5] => -0.112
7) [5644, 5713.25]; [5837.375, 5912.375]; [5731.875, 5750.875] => -0.110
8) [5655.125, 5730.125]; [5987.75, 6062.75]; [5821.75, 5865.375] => -0.027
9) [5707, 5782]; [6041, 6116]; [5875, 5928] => 0.115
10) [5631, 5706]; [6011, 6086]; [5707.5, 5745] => -0.081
